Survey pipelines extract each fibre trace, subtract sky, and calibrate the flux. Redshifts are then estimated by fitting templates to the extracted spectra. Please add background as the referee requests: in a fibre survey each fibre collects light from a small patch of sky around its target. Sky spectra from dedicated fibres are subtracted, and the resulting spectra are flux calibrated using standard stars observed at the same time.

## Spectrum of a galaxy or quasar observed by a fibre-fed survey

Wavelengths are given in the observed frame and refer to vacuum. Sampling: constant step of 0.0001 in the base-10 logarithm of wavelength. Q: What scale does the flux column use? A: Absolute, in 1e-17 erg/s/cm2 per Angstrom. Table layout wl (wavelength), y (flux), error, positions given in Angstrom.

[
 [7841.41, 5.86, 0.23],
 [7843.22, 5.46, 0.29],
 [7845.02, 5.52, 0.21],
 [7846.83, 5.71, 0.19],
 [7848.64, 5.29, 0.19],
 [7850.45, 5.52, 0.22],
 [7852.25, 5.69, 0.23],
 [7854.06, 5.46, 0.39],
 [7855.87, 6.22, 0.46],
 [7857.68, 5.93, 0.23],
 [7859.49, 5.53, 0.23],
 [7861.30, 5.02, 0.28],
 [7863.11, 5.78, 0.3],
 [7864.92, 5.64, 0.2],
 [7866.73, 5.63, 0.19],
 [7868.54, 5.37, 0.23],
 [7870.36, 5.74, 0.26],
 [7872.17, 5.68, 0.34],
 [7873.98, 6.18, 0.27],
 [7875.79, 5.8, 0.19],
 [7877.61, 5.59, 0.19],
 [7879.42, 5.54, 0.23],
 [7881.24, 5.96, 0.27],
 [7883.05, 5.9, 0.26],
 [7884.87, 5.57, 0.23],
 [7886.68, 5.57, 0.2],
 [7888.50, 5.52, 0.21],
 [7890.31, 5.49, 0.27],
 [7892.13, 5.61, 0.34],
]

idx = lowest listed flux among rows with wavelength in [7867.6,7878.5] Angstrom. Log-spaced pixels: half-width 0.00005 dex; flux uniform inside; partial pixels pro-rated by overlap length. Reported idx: 5.37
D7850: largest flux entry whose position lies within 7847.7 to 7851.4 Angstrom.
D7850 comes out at 5.52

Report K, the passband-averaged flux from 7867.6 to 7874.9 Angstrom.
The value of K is 5.74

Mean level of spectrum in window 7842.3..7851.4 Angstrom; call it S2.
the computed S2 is 5.5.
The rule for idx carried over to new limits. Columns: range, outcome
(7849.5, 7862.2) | 5.02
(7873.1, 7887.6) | 5.54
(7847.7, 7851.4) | 5.29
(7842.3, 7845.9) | 5.46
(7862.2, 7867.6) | 5.63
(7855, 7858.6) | 5.93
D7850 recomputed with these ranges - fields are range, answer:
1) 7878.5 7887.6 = 5.96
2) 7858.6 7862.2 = 5.53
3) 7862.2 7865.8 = 5.78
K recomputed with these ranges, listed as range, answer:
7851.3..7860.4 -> 5.77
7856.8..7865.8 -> 5.58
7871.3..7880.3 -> 5.76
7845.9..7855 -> 5.53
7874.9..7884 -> 5.75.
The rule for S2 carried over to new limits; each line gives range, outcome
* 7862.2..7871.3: 5.63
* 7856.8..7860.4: 5.73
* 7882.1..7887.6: 5.68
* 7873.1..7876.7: 5.99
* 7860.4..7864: 5.4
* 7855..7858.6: 6.07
